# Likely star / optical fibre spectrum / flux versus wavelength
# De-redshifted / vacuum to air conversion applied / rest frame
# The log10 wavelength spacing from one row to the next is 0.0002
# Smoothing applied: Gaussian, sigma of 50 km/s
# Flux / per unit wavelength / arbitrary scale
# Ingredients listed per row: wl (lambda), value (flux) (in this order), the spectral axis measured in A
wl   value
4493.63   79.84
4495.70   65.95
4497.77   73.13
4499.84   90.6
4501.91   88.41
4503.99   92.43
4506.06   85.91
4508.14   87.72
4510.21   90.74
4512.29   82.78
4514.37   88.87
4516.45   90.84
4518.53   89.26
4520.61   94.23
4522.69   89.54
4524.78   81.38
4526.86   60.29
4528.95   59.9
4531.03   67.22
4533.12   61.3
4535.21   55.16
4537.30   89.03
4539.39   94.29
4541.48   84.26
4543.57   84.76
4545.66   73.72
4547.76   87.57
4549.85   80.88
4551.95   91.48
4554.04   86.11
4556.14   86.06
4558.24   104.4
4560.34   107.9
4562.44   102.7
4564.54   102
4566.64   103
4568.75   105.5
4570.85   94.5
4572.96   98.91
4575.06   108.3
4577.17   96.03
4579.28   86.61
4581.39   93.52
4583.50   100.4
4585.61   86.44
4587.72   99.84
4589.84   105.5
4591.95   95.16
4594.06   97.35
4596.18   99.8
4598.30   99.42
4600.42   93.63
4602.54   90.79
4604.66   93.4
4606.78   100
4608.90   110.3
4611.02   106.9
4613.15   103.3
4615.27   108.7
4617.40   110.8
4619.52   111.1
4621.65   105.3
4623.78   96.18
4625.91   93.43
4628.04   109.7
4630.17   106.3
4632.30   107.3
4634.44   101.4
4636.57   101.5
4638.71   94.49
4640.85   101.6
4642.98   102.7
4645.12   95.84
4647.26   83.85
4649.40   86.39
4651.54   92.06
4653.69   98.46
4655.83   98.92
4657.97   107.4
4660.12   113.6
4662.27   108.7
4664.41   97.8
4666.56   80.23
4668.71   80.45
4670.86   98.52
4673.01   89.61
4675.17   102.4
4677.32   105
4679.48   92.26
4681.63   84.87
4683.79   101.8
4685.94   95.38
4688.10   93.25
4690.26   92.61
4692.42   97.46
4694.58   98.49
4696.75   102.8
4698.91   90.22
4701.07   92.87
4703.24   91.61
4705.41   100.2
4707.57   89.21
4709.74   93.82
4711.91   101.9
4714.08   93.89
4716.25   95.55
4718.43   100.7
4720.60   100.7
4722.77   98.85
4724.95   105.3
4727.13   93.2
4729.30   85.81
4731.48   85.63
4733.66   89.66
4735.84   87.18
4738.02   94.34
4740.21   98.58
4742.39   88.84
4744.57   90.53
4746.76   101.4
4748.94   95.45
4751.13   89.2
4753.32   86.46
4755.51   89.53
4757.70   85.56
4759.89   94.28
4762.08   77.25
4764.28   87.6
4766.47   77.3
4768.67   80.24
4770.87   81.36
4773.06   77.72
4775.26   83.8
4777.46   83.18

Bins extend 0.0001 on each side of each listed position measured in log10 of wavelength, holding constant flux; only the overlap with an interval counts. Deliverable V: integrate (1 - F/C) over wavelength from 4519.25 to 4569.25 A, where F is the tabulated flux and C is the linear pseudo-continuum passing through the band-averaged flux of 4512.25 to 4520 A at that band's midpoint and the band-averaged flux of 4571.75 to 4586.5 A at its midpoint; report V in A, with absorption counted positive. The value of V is 3.7 A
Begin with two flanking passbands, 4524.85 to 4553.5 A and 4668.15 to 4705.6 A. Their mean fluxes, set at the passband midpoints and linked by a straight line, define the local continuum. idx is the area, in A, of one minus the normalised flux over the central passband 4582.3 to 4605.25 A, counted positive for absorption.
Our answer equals -3.6 A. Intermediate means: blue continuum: 76.5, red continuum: 95.1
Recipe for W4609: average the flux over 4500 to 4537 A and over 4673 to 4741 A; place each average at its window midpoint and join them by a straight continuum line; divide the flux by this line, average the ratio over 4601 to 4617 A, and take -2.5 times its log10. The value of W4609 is -0.164 mag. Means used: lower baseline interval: 80.7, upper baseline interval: 95.2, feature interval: 102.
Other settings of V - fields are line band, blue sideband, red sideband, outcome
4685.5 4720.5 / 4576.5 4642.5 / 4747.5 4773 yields -1.7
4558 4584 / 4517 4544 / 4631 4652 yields -4.7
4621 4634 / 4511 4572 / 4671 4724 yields -1.6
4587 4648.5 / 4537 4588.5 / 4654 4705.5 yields -3.7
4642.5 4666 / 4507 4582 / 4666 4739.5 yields -1.5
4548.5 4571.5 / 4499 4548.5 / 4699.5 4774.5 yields -3.6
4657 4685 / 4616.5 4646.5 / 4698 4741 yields 0.5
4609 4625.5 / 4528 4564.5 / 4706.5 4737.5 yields -3.3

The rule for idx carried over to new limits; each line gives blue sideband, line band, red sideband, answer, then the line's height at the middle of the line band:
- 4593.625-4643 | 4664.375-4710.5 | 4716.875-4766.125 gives 1.1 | 96.3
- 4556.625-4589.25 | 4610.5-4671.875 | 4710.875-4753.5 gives -1.8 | 97.1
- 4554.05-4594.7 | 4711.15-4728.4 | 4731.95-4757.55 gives -1.1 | 92.5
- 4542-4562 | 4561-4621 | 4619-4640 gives -2.7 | 96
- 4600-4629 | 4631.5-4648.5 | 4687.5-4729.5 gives 0.4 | 101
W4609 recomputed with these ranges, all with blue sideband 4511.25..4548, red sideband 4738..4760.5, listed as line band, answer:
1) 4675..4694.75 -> -0.09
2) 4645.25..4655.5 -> -0.06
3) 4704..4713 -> -0.08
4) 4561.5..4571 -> -0.24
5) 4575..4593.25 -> -0.17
